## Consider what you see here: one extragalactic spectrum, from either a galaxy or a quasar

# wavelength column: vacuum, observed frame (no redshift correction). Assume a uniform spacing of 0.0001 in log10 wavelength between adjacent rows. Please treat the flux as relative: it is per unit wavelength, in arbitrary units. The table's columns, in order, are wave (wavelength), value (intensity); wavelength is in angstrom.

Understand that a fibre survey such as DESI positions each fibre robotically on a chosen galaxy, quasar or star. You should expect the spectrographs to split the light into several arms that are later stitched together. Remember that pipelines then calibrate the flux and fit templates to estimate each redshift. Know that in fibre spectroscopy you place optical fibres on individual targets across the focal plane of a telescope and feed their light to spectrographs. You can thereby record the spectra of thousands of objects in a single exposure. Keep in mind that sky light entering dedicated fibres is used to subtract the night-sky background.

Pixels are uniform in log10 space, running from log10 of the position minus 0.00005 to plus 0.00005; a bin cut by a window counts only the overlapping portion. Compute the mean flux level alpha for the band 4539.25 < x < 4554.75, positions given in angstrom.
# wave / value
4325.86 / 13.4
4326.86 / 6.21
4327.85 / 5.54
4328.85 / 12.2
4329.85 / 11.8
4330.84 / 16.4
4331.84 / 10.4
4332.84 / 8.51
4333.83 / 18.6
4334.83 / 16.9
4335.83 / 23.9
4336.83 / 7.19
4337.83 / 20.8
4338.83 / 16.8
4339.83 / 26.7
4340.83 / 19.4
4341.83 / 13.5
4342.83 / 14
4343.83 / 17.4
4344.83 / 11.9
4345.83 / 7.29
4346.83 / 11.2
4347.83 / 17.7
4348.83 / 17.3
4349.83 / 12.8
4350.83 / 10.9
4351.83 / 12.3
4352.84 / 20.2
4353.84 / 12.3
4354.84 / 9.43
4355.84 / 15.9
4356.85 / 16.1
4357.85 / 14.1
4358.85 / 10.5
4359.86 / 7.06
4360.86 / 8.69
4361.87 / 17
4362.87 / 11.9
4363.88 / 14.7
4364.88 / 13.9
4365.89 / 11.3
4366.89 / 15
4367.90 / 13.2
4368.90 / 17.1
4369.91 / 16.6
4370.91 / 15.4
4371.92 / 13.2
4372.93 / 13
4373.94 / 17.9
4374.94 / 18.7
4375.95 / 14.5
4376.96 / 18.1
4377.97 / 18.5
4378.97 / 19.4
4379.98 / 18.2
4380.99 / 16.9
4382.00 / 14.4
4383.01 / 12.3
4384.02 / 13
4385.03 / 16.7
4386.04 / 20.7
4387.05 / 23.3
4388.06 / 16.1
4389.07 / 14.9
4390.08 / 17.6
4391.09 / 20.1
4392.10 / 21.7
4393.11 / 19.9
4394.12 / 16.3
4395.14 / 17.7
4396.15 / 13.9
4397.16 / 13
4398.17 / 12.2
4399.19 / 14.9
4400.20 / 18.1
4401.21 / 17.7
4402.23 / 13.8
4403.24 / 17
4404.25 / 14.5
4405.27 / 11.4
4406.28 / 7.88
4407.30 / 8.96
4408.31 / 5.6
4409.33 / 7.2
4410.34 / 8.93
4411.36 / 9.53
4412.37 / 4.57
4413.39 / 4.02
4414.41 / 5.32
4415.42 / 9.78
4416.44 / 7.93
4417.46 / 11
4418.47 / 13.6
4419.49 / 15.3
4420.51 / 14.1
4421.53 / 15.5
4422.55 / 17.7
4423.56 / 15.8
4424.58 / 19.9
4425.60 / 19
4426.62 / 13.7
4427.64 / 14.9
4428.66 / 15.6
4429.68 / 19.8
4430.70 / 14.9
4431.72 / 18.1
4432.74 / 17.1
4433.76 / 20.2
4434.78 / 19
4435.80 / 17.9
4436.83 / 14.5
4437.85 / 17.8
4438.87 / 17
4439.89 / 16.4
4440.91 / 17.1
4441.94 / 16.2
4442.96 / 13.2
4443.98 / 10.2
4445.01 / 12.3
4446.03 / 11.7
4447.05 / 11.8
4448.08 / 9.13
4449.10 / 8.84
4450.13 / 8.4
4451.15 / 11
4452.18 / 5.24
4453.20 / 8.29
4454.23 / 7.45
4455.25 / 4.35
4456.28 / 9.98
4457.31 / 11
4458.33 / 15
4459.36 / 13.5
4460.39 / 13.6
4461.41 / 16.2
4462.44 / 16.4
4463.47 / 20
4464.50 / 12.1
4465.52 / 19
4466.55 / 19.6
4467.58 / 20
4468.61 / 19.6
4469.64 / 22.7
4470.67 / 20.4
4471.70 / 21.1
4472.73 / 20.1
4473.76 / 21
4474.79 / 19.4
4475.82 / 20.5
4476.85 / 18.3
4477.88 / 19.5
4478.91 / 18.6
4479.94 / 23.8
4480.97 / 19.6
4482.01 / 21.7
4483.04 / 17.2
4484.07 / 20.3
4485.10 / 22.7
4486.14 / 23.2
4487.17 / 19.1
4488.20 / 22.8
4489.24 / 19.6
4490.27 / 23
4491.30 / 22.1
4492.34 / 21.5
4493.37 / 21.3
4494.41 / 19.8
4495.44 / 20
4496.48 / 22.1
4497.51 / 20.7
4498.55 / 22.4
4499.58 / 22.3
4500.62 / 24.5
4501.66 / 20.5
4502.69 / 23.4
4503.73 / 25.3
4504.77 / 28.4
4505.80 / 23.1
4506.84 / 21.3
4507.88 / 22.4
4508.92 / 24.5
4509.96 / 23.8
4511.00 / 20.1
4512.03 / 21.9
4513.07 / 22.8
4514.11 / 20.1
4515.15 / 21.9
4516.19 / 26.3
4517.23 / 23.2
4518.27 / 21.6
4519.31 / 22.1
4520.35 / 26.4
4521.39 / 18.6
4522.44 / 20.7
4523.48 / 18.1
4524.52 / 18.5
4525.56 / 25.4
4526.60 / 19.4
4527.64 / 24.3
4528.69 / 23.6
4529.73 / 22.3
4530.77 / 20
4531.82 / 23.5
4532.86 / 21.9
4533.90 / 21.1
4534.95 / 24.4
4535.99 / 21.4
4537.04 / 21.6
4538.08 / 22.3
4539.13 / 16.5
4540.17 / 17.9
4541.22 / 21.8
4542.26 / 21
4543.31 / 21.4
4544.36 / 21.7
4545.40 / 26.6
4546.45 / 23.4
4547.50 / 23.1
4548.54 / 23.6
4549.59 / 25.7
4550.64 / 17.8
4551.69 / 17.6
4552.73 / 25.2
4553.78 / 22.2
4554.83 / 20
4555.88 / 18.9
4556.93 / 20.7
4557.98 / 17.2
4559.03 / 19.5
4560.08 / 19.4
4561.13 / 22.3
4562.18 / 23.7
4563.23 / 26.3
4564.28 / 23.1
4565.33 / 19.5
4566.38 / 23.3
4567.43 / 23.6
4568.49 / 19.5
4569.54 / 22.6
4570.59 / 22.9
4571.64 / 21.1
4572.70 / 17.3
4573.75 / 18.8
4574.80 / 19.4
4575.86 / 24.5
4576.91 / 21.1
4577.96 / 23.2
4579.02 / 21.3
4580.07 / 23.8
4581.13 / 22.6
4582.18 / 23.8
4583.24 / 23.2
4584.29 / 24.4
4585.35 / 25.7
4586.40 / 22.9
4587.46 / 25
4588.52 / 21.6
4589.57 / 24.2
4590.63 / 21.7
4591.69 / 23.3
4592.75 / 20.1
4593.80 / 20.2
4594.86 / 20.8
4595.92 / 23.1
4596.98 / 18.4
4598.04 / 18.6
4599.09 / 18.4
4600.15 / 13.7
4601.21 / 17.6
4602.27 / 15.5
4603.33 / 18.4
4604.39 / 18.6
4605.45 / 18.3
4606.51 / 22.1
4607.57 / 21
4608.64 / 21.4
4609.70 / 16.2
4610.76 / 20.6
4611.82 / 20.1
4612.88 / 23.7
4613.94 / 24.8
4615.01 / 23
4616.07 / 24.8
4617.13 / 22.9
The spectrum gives 21.9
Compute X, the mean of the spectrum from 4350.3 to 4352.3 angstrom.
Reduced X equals 11.6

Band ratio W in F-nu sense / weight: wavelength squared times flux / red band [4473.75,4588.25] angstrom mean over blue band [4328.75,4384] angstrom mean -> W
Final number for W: 1.6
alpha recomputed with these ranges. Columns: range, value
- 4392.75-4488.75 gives 15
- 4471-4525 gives 21.6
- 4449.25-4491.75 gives 17.2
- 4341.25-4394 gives 15.1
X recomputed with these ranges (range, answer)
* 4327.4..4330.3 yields 9.86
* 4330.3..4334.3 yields 13.5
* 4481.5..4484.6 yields 19.8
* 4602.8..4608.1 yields 19.7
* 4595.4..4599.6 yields 19.7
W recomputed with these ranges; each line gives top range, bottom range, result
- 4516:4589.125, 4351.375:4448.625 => 1.62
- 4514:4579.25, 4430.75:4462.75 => 1.72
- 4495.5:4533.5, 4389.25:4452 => 1.69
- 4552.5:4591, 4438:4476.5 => 1.58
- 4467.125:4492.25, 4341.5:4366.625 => 1.66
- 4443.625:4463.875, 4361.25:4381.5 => 0.74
